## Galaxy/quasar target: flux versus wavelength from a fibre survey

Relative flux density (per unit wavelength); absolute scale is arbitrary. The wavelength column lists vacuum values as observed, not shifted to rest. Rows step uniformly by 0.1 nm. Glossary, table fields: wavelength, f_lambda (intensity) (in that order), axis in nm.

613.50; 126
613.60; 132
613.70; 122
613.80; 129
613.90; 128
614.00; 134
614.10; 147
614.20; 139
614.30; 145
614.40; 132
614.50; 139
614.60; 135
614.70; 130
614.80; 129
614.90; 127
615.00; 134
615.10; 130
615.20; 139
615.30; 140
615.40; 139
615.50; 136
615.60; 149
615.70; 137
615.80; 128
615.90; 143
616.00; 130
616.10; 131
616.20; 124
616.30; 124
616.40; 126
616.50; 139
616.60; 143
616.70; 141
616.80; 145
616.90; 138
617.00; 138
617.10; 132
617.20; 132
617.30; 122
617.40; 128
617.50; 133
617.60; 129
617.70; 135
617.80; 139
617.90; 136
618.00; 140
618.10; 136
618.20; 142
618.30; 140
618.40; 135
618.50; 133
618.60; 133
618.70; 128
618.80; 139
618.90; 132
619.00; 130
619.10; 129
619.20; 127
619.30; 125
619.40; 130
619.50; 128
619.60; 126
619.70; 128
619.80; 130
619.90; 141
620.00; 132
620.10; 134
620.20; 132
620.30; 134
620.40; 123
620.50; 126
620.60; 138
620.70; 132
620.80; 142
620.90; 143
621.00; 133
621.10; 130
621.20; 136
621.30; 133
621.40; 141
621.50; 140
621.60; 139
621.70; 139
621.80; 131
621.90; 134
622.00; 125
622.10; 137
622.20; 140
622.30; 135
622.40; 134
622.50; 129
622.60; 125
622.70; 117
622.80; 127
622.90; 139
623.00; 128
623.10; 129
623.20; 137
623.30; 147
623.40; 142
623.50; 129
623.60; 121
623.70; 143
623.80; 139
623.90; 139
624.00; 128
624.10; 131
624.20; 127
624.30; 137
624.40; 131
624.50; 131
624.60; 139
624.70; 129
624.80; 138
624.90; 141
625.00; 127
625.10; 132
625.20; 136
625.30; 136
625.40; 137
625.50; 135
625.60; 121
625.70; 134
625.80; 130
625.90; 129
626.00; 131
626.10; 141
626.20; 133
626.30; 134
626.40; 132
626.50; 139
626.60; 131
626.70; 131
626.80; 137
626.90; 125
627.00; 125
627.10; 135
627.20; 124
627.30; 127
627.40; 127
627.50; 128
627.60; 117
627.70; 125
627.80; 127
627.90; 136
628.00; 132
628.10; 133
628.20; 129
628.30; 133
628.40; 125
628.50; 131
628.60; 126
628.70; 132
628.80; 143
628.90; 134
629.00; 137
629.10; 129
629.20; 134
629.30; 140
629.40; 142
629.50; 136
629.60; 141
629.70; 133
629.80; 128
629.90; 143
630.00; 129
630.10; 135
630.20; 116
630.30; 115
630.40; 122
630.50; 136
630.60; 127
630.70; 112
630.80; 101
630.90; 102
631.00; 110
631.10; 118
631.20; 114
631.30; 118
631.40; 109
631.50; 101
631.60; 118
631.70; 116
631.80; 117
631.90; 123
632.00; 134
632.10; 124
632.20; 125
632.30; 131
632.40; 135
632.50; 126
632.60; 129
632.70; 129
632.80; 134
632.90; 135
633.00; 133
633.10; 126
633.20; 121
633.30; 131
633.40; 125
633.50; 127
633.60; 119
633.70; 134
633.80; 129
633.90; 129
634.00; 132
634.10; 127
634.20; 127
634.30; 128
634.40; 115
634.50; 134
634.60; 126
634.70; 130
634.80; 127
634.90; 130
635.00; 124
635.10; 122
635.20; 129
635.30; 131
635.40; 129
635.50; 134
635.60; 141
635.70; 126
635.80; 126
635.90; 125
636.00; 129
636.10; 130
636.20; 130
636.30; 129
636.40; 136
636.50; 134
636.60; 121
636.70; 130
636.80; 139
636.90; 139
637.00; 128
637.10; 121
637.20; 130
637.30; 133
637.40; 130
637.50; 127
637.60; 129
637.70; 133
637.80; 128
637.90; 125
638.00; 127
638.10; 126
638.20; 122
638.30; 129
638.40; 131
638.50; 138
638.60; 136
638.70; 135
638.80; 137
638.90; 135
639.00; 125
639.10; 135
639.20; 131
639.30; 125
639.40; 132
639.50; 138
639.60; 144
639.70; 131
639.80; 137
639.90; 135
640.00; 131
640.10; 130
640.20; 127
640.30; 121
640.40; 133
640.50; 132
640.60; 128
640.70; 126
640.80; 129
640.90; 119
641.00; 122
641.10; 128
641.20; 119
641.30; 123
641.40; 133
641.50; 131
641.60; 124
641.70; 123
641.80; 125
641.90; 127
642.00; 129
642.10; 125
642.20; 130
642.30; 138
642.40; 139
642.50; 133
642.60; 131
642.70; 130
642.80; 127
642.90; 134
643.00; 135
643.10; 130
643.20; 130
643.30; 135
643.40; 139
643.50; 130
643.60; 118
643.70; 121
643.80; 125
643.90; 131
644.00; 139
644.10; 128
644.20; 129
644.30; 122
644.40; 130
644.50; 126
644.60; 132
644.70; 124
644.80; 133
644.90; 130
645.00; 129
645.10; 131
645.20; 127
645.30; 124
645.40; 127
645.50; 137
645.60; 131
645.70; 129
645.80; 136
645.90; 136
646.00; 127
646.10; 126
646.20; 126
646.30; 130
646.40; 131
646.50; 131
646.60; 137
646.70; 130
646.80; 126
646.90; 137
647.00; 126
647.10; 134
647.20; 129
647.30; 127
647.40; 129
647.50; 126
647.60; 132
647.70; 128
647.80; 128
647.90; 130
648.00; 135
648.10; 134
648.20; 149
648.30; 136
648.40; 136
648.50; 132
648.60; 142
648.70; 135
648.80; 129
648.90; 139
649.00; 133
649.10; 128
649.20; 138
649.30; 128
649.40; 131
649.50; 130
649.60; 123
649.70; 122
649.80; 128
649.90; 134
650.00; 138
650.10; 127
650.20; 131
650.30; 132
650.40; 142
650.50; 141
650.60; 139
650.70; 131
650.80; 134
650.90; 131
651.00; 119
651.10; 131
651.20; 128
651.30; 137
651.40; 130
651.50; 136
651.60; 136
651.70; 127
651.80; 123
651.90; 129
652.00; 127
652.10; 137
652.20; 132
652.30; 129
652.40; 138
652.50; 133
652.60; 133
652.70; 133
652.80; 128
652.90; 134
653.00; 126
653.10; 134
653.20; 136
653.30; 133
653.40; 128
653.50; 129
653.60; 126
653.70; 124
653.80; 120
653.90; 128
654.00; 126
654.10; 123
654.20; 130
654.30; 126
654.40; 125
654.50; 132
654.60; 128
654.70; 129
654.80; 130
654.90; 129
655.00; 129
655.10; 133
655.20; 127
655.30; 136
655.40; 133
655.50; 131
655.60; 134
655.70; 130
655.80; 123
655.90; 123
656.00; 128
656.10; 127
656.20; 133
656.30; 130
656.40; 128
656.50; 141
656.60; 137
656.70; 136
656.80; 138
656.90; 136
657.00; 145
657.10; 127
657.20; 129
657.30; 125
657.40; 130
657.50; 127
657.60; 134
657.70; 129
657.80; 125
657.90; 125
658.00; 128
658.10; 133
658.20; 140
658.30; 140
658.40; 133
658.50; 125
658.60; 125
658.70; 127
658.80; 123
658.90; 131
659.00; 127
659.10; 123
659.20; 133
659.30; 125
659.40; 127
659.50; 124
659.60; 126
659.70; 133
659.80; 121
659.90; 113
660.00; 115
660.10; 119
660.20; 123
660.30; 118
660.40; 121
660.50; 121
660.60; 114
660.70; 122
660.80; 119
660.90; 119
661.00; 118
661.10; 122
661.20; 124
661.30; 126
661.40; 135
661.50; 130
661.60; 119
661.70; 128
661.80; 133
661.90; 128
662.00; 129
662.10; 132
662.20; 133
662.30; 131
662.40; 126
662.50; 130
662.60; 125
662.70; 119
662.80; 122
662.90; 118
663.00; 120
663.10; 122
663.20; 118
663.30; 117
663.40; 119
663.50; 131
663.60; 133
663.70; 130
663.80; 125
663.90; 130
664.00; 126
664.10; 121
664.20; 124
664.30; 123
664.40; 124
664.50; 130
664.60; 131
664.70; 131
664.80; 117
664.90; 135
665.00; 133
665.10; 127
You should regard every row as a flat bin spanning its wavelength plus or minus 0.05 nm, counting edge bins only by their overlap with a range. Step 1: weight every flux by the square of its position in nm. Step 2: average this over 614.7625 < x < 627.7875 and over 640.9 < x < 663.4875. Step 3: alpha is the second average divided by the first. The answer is 1.07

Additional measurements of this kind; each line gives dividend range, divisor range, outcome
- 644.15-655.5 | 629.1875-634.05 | 1.10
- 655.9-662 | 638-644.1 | 1.03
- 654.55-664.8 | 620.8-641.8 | 1.07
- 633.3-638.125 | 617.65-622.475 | 1.01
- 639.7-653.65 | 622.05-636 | 1.07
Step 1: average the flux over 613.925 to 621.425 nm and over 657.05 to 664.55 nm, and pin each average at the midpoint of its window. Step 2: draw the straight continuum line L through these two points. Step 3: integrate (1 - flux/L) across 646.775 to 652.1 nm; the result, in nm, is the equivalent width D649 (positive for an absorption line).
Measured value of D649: -0.167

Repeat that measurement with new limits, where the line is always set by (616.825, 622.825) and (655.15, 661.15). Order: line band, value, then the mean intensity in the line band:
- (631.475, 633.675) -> 0.09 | 126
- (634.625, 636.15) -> 0.02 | 129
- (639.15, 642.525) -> 0.02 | 129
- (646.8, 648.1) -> -0.01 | 130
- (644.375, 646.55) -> -0.01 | 130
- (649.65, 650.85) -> -0.04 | 133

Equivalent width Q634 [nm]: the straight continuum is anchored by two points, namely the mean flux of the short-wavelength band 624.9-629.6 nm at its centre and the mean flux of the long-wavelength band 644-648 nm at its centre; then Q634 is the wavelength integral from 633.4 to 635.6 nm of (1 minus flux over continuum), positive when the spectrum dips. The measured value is 0.05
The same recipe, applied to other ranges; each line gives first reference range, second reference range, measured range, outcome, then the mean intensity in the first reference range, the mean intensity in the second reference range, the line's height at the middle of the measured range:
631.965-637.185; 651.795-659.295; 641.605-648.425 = -0.042 nm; 129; 130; 130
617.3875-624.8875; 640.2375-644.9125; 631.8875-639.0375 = 0.051 nm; 133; 129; 130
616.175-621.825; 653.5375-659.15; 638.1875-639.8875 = -0.023 nm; 134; 130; 131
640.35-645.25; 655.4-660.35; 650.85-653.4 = -0.048 nm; 129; 129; 129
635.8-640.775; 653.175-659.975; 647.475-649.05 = -0.052 nm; 131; 129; 130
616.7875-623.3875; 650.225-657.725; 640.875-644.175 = 0.069 nm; 133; 131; 132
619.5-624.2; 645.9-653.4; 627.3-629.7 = 0.017 nm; 133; 132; 133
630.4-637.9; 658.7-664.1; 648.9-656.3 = -0.316 nm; 126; 124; 125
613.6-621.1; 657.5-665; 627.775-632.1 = 0.180 nm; 134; 126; 131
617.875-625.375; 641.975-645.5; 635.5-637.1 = 0.005 nm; 133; 130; 131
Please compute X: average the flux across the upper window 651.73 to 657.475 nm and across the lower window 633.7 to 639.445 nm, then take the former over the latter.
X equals 1.01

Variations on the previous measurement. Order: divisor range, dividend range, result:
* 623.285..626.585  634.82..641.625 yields 0.97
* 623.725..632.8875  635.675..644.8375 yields 1.01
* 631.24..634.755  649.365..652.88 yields 1.05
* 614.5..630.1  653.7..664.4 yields 0.95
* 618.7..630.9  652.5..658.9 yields 0.99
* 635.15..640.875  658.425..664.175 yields 0.95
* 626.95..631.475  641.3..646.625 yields 1.02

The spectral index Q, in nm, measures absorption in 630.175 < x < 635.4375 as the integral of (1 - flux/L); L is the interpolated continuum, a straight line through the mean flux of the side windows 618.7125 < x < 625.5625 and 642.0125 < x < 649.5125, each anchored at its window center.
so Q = 0.33 nm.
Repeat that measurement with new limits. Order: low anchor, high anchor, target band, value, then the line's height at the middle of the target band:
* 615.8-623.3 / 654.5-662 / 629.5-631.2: 0.11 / 132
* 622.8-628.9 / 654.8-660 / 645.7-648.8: -0.04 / 130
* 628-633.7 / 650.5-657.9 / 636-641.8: -0.09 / 128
